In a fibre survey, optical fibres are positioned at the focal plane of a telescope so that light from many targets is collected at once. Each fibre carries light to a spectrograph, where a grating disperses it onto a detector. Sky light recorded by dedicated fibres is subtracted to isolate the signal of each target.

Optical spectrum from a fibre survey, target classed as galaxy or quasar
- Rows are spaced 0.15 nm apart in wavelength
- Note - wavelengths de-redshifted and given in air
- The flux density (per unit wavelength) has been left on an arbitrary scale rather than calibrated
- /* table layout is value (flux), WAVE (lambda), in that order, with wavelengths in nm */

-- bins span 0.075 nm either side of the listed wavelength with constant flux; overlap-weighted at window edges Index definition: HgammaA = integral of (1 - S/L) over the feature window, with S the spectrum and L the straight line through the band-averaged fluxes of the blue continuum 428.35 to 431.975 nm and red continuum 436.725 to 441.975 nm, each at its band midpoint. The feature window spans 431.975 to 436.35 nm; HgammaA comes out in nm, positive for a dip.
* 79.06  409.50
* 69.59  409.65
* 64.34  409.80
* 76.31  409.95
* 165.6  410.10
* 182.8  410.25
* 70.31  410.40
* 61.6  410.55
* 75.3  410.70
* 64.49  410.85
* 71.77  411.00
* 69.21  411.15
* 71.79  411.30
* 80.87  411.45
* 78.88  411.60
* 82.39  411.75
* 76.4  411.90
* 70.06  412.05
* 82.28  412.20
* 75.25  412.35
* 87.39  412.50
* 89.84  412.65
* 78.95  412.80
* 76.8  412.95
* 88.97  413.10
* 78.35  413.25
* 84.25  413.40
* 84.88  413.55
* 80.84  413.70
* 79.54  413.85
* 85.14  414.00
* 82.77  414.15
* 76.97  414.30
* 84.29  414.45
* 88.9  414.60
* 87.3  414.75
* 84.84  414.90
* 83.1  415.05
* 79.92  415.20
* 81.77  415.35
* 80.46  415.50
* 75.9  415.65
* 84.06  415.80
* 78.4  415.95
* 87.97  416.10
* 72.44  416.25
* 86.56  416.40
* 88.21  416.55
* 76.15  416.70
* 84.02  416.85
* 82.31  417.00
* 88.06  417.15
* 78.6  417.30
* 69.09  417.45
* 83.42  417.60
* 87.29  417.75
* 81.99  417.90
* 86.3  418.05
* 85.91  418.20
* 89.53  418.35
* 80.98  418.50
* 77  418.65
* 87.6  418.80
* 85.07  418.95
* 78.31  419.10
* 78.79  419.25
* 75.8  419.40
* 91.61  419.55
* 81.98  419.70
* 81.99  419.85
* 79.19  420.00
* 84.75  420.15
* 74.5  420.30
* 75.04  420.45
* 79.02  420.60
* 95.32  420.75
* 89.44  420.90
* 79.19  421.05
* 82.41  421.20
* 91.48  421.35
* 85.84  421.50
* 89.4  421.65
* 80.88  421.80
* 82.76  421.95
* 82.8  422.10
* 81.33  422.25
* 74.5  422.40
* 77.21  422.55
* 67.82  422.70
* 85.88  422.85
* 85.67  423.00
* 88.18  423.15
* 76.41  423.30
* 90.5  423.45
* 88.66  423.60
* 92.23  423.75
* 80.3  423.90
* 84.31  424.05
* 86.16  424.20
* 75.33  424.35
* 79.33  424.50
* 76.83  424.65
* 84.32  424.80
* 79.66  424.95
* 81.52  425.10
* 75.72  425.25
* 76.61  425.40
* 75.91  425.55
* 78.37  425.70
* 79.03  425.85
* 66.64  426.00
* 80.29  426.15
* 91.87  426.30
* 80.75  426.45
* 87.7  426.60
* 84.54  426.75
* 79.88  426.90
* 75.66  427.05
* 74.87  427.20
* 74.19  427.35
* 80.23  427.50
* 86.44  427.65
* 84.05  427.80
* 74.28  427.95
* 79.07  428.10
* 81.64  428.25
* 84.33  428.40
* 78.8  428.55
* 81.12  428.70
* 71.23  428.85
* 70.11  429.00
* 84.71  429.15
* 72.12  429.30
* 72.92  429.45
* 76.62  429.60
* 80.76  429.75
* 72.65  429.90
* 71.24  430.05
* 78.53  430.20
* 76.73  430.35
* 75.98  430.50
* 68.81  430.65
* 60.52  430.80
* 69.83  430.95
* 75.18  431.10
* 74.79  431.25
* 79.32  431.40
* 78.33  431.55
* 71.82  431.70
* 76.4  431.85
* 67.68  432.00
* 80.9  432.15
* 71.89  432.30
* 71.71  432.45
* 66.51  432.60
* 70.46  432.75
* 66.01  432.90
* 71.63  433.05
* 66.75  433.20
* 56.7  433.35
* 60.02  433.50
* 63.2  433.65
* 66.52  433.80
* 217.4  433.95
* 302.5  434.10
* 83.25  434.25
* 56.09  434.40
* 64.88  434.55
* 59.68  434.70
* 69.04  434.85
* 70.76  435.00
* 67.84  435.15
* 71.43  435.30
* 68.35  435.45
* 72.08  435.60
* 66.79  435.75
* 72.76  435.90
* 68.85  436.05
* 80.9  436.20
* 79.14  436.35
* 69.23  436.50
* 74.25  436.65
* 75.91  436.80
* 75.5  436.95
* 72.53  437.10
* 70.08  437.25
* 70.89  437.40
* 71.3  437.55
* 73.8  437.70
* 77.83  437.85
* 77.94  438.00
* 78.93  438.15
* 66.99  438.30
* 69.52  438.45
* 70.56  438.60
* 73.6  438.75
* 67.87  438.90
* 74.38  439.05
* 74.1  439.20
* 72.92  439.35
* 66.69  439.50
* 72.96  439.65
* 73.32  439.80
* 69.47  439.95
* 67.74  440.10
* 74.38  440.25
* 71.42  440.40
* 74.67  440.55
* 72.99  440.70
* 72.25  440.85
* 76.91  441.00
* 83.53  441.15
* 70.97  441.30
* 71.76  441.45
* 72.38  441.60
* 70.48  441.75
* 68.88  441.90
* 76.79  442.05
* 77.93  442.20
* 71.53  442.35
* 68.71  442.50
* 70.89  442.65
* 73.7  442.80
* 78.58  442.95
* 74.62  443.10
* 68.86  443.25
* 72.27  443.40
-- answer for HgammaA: -0.47 nm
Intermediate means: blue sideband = 75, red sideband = 72.7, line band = 81.9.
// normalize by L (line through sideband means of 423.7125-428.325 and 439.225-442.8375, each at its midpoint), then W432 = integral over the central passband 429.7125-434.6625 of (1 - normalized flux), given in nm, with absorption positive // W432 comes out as -0.33 nm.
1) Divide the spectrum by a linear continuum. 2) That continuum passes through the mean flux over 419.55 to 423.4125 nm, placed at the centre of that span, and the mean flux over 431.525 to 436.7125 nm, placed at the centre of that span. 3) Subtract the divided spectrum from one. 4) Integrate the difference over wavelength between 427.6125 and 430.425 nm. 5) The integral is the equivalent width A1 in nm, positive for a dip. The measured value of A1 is 0.13 nm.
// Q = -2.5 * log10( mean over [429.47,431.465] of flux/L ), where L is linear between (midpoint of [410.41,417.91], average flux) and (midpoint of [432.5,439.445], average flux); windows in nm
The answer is 0.07 mag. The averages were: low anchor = 80.1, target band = 73.9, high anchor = 78.6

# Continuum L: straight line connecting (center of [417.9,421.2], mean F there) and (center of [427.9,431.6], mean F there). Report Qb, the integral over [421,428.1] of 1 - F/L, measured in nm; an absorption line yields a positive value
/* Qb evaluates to -0.18 nm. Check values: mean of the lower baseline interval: 82.7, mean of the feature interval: 81.2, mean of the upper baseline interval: 75.6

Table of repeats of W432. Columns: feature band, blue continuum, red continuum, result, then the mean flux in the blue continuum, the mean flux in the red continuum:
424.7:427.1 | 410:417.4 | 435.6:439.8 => -0.053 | 83.7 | 72.8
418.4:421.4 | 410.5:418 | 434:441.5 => -0.111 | 80.3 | 77.1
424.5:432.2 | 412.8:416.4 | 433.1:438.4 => 0.390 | 82.1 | 81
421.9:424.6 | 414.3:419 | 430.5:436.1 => -0.021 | 82.7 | 79.6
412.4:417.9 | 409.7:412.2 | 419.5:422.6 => 0.108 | 84.9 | 82.9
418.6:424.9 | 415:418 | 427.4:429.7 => -0.182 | 81.5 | 78.5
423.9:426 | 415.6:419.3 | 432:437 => 0.068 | 82.2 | 81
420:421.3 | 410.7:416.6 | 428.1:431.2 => -0.071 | 80.5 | 75.3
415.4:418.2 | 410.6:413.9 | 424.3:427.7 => -0.111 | 78.4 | 79.4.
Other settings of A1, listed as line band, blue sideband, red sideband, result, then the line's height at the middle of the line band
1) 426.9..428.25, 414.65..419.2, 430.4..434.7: 0.06 nm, 82.8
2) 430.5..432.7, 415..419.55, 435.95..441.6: 0.10 nm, 76.1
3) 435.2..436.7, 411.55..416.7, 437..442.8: 0.04 nm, 74.1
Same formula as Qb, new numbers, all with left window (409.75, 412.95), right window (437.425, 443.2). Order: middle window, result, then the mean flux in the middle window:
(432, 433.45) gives 0.135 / 68.9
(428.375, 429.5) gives 0.012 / 76.7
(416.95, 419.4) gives -0.015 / 82.3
